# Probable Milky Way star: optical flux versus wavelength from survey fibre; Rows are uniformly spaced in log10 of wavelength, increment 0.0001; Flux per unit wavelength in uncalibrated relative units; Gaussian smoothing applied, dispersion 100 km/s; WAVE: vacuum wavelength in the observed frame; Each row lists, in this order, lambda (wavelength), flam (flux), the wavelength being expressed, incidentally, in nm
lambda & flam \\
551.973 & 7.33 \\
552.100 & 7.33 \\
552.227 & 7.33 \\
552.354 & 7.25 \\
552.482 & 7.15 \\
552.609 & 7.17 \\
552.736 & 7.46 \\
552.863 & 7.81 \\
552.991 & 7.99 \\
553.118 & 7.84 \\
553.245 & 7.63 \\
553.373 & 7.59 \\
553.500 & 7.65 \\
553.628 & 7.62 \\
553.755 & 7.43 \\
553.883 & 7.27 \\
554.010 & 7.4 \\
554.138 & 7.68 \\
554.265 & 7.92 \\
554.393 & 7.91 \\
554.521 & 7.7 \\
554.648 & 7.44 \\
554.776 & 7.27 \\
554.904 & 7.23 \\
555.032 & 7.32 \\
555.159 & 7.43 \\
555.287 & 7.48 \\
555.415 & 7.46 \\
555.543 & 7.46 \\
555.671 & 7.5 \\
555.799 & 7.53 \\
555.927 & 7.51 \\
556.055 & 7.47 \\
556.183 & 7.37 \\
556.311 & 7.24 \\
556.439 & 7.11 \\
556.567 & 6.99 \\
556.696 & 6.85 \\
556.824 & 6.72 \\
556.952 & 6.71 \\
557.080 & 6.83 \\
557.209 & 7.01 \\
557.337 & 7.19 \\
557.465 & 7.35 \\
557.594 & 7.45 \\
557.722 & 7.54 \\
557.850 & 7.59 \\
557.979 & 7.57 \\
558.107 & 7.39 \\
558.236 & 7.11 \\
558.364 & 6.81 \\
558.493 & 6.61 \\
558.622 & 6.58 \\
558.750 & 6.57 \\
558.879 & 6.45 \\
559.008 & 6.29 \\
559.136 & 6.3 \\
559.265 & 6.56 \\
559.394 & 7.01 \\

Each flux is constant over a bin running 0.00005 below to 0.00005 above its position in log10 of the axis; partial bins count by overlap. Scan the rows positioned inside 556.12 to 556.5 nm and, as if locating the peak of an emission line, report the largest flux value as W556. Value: 7.37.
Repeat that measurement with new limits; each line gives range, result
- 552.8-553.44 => 7.99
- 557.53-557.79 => 7.54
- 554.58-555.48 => 7.48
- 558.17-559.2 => 7.11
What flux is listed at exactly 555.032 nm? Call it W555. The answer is 7.32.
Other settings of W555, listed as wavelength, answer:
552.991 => 7.99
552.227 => 7.33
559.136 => 6.3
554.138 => 7.68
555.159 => 7.43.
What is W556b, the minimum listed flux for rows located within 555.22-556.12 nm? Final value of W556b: 7.46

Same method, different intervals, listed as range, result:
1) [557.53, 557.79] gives 7.45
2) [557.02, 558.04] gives 6.83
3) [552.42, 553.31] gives 7.15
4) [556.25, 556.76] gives 6.85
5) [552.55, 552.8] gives 7.17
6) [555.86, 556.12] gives 7.47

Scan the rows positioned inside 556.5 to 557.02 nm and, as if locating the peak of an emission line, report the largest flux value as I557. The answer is 6.99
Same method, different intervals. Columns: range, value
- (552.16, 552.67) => 7.33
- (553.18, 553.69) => 7.65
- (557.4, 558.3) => 7.59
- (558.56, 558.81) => 6.58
